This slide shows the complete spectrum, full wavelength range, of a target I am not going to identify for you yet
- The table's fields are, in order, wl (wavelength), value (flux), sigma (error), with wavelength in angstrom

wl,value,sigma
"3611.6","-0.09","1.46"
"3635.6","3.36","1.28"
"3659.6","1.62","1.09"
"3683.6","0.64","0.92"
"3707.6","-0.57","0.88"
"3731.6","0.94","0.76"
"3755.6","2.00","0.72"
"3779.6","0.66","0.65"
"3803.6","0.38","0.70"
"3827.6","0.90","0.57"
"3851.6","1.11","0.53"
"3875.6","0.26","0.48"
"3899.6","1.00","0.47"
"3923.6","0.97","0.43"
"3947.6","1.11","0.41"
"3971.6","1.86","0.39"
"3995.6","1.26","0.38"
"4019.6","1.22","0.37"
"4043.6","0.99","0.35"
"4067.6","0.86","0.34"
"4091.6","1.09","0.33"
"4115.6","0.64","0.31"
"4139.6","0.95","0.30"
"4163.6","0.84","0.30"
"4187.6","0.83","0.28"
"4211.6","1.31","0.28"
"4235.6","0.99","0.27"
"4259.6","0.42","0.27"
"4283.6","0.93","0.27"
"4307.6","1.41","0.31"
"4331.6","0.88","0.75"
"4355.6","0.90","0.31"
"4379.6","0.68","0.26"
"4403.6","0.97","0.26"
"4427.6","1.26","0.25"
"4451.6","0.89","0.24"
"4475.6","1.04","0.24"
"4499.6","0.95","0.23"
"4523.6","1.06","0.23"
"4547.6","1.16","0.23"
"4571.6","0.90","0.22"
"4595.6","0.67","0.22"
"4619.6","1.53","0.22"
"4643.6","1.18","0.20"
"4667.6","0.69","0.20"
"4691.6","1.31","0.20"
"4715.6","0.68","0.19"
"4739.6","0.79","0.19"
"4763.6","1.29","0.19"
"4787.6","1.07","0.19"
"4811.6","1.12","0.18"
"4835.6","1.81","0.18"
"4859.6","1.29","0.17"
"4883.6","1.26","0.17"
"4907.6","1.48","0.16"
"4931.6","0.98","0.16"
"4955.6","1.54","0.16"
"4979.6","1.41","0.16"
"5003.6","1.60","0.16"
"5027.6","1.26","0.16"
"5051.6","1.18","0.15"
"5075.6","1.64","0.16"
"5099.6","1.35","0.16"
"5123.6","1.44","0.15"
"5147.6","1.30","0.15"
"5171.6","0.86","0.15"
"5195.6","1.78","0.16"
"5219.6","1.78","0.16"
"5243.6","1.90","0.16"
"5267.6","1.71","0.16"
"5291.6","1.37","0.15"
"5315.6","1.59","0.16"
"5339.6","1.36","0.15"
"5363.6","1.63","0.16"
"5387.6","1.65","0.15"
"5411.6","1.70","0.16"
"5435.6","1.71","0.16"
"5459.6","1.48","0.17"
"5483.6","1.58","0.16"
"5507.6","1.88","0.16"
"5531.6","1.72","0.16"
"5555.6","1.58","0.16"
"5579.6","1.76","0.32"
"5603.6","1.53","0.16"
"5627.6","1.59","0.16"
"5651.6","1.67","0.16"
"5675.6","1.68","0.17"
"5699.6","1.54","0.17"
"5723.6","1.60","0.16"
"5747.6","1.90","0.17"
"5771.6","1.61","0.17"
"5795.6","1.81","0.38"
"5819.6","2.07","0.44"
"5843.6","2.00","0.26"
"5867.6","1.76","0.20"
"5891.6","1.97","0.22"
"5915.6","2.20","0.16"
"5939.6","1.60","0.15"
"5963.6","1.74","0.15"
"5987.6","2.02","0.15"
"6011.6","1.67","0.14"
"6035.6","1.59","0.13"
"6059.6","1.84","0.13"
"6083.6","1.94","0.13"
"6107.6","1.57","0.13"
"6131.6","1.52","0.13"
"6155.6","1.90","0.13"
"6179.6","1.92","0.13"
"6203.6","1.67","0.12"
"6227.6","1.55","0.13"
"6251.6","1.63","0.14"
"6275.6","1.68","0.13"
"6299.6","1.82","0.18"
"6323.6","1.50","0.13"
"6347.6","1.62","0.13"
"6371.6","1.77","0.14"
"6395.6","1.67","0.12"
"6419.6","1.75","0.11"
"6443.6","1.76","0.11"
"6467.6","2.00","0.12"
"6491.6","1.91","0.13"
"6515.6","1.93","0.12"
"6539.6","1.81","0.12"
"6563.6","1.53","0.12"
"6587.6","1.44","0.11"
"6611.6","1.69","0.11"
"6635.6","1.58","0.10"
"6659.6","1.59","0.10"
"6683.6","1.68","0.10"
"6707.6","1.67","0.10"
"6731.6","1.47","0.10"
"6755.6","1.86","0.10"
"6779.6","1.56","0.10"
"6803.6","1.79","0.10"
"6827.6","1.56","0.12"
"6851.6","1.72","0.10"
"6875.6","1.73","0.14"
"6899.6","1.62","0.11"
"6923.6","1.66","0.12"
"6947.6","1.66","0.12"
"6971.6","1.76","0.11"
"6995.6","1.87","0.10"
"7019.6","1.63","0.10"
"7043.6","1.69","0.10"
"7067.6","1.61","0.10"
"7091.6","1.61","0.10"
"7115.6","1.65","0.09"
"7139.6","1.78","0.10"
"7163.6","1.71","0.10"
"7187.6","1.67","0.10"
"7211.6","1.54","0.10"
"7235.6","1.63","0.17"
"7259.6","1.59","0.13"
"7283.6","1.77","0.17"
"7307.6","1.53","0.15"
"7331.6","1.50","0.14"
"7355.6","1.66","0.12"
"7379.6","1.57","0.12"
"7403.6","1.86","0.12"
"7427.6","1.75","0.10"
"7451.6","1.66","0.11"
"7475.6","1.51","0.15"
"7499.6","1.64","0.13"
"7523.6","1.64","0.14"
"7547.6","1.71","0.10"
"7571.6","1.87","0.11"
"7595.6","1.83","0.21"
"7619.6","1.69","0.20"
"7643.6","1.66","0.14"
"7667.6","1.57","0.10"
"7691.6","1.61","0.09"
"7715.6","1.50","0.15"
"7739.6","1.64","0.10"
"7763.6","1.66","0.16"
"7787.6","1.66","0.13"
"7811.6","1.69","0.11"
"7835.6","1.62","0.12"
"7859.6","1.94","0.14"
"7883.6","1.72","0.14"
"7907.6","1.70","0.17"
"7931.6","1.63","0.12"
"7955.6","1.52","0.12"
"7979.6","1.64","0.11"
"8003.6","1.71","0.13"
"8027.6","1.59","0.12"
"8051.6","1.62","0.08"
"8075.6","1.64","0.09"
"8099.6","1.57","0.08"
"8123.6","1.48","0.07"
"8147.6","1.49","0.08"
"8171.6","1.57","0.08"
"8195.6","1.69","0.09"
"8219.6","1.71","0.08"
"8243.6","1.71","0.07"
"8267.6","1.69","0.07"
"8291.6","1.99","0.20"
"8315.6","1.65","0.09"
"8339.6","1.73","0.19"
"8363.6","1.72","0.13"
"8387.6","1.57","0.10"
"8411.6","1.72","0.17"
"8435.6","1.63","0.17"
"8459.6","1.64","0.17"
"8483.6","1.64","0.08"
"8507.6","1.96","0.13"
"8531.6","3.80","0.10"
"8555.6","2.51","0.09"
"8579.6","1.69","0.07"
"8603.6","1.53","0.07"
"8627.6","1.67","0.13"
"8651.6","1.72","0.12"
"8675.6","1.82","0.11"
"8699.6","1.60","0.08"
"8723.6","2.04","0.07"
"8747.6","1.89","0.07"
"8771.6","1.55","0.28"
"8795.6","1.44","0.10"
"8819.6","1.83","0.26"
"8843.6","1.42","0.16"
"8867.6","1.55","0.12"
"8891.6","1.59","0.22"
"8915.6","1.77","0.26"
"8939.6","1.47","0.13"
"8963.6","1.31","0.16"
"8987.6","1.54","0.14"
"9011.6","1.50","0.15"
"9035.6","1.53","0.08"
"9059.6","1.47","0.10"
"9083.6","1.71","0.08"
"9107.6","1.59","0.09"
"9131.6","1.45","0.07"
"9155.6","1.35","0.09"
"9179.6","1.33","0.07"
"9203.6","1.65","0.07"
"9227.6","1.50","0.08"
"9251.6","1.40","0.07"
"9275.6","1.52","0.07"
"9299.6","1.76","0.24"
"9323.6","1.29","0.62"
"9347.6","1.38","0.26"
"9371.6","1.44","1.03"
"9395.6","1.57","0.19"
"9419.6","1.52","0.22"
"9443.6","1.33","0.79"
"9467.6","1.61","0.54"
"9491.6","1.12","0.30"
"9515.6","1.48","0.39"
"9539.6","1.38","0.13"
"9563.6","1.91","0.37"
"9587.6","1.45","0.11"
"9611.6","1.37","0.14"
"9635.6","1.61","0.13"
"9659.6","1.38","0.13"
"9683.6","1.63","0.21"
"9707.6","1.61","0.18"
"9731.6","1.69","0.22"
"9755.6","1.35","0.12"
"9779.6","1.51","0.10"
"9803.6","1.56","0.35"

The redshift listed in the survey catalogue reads 0.299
